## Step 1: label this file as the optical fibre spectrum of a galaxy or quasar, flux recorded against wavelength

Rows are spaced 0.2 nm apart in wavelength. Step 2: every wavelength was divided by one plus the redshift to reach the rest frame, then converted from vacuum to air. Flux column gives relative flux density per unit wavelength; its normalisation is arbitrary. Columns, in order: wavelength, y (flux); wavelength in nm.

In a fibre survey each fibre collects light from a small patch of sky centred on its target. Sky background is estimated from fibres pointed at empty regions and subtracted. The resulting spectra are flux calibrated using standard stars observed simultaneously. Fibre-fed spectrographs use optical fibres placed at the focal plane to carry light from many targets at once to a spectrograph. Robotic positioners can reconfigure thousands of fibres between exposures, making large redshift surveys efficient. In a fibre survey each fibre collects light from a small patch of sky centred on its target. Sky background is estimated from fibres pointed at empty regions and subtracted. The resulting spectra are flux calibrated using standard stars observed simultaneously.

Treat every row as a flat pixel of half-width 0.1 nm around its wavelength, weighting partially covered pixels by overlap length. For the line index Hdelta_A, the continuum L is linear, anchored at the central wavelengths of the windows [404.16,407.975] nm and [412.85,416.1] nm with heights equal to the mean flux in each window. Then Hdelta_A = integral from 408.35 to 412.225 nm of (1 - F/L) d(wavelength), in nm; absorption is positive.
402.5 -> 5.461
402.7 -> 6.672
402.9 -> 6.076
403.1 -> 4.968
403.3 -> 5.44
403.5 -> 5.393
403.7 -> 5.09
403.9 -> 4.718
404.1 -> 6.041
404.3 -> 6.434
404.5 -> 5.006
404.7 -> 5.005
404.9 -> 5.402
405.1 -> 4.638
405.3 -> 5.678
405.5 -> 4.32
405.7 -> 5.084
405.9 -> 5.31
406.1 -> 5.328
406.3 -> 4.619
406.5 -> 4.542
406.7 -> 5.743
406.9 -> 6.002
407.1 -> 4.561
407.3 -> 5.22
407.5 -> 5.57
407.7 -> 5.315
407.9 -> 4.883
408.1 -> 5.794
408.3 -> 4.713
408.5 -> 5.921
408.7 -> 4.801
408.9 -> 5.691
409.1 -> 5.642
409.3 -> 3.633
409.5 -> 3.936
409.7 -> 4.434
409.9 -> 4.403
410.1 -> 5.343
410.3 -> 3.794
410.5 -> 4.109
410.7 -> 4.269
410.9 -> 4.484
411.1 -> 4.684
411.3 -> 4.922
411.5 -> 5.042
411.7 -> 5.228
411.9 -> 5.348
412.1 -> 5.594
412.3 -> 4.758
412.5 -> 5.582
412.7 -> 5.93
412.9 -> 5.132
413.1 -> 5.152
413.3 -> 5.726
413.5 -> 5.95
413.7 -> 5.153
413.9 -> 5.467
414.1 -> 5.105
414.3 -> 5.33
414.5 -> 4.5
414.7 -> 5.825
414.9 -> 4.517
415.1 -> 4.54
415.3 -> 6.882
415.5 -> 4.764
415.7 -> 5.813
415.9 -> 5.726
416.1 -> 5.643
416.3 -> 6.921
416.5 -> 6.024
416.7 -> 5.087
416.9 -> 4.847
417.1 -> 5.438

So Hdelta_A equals 0.35 nm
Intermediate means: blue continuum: 5.2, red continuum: 5.36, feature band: 4.8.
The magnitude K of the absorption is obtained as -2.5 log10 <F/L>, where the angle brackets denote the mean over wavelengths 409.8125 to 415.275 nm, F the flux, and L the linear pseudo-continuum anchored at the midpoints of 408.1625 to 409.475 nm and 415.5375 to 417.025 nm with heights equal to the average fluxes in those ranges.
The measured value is 0.06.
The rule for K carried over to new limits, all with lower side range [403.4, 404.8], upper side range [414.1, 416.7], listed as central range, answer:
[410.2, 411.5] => 0.227 mag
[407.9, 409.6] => 0.088 mag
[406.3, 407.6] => 0.039 mag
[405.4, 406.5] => 0.107 mag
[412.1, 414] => 0.009 mag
